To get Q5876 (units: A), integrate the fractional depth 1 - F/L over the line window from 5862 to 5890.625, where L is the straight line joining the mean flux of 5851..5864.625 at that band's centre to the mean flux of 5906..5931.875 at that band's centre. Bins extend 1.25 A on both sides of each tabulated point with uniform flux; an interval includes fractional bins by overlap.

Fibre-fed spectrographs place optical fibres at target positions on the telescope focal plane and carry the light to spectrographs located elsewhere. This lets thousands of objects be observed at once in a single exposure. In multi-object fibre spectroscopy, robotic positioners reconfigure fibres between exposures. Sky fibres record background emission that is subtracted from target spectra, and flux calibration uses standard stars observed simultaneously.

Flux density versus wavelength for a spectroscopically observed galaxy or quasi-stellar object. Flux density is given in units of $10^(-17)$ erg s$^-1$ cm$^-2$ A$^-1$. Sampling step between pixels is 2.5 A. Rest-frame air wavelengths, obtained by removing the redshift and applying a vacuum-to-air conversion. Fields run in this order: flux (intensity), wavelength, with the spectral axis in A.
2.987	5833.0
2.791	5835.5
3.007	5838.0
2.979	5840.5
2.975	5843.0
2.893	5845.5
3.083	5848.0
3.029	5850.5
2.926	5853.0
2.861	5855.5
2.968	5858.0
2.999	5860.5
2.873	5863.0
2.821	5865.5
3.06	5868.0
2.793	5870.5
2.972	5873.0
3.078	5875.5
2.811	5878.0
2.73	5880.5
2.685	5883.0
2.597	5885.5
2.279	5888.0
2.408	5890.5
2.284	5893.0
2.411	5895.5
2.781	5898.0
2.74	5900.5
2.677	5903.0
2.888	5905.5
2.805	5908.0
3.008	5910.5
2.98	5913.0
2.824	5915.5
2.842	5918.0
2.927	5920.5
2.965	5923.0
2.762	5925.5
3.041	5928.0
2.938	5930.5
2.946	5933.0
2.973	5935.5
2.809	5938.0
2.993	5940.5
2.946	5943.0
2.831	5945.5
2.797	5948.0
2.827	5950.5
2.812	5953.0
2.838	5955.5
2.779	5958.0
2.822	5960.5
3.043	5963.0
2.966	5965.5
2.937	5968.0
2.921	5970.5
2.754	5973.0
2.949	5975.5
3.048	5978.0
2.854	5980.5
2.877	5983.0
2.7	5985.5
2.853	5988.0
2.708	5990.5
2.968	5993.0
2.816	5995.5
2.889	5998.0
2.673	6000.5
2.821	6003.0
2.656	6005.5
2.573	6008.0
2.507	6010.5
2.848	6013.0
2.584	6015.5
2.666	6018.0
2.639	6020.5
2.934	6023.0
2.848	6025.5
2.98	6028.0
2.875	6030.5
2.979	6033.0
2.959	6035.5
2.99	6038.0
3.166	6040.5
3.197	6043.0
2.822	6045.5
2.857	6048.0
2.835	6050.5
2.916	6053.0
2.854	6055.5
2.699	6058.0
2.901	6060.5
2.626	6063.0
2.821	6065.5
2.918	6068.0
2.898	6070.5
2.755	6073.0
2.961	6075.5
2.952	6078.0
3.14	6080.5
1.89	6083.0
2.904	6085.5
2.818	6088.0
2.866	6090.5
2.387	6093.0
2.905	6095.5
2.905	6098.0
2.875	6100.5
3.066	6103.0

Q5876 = 1.5 A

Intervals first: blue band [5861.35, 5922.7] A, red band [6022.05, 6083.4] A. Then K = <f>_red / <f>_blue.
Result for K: 1.04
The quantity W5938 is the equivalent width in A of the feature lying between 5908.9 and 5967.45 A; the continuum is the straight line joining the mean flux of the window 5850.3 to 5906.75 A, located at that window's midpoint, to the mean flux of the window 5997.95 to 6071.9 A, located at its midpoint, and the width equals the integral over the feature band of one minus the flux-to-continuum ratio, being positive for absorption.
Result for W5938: -2.3 A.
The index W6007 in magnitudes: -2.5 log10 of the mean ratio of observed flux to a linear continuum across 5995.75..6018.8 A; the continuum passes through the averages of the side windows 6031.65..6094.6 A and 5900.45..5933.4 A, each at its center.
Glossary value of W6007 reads 0.064 mag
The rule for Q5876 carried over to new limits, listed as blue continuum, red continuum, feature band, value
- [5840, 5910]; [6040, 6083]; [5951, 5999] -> -0.6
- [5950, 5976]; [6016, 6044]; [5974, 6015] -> 1.5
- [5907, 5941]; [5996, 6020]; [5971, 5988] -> -0.6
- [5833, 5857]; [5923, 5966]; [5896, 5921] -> 0.7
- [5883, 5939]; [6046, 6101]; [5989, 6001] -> -0.2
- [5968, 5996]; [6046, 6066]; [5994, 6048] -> 0.1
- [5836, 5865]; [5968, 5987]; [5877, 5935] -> 3.3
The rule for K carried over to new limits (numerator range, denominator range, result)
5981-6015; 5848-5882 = 0.94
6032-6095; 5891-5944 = 1.01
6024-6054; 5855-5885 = 1.02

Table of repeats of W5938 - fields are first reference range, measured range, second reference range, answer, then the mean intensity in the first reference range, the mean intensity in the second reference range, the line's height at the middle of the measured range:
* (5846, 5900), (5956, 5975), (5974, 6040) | -0.5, 2.78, 2.82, 2.81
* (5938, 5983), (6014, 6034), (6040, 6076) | 0.5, 2.89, 2.87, 2.88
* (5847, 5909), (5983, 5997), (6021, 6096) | 0.0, 2.78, 2.85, 2.83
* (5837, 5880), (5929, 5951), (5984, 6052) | -0.1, 2.94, 2.83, 2.89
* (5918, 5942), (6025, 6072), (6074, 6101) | -1.5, 2.92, 2.78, 2.82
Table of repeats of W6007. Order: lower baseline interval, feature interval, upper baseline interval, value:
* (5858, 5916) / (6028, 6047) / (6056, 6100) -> -0.080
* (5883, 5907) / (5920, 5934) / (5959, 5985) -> -0.084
